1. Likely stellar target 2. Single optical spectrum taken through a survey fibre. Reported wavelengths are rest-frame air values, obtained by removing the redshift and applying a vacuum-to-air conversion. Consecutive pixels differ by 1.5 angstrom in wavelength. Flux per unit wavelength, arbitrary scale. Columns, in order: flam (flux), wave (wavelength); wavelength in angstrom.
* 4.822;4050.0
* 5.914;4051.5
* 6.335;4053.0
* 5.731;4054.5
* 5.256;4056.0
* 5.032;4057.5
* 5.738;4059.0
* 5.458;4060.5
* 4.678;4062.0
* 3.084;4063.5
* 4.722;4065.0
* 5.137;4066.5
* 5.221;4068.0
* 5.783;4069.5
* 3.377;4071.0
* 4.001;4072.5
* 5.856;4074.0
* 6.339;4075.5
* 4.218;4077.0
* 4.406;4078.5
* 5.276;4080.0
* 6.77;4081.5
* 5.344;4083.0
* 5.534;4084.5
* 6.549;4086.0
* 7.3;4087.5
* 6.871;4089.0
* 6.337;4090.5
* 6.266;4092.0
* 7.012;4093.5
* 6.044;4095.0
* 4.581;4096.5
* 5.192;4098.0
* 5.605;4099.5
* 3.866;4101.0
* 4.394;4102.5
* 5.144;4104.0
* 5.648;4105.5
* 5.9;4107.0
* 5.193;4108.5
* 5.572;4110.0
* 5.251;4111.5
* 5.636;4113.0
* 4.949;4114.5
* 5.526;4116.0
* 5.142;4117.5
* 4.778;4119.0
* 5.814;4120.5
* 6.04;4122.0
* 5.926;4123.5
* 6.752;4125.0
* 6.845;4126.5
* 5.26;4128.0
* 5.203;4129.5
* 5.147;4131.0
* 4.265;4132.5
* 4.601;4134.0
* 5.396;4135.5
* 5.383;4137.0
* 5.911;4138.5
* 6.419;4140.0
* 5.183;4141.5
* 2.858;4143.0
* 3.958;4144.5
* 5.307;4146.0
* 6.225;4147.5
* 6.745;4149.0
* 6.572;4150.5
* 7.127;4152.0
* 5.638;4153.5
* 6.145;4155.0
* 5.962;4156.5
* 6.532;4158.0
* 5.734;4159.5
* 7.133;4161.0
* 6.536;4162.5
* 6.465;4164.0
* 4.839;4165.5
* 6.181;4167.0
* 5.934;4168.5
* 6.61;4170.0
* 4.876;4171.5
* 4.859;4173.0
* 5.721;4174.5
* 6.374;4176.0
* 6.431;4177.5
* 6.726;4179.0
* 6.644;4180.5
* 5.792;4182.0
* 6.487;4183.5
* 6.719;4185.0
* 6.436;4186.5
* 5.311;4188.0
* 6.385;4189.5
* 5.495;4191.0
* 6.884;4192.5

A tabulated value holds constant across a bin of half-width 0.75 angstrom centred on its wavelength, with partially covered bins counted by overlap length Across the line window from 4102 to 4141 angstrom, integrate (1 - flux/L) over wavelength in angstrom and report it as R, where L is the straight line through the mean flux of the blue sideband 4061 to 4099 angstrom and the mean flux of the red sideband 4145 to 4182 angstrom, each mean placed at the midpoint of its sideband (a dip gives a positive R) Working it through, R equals 2.1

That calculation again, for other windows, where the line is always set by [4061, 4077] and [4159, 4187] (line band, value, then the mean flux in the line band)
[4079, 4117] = -3.7 angstrom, 5.66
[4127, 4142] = 0.9 angstrom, 5.3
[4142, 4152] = 0.7 angstrom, 5.41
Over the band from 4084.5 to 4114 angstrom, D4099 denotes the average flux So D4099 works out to 5.69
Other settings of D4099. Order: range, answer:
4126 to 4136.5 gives 5.21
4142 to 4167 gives 5.86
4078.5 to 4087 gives 5.8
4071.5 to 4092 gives 5.74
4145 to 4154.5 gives 6.2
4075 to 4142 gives 5.57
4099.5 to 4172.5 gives 5.59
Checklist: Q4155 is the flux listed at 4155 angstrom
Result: 6.145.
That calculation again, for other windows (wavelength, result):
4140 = 6.419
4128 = 5.26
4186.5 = 6.436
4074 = 5.856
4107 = 5.9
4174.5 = 5.721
